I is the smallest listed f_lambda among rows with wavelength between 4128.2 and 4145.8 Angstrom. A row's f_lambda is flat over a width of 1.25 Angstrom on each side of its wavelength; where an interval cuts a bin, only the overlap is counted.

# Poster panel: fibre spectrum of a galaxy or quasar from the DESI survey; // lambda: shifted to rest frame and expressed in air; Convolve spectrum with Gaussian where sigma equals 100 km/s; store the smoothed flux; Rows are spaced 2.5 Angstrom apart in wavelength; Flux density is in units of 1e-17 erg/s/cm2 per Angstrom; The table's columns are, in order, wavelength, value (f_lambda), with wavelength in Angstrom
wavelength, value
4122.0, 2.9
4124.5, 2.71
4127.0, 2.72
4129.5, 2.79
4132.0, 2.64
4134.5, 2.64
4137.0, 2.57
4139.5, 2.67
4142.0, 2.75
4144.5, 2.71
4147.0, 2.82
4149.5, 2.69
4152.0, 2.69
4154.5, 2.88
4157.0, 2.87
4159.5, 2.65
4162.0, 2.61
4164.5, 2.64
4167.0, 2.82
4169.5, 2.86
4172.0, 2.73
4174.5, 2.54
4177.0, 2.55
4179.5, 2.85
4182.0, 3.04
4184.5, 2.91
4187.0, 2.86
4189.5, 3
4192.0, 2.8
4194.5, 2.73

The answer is 2.57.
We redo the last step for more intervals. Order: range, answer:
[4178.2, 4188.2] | 2.85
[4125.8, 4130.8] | 2.72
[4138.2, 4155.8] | 2.67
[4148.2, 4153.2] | 2.69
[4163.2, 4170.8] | 2.64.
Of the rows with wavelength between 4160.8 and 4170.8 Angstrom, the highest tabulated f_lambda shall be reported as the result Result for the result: 2.86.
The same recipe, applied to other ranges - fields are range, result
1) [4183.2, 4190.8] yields 3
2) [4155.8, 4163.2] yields 2.87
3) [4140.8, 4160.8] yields 2.88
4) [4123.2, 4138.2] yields 2.79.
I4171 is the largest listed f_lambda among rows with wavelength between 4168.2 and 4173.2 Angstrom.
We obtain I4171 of 2.86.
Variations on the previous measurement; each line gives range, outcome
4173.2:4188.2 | 3.04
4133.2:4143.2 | 2.75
